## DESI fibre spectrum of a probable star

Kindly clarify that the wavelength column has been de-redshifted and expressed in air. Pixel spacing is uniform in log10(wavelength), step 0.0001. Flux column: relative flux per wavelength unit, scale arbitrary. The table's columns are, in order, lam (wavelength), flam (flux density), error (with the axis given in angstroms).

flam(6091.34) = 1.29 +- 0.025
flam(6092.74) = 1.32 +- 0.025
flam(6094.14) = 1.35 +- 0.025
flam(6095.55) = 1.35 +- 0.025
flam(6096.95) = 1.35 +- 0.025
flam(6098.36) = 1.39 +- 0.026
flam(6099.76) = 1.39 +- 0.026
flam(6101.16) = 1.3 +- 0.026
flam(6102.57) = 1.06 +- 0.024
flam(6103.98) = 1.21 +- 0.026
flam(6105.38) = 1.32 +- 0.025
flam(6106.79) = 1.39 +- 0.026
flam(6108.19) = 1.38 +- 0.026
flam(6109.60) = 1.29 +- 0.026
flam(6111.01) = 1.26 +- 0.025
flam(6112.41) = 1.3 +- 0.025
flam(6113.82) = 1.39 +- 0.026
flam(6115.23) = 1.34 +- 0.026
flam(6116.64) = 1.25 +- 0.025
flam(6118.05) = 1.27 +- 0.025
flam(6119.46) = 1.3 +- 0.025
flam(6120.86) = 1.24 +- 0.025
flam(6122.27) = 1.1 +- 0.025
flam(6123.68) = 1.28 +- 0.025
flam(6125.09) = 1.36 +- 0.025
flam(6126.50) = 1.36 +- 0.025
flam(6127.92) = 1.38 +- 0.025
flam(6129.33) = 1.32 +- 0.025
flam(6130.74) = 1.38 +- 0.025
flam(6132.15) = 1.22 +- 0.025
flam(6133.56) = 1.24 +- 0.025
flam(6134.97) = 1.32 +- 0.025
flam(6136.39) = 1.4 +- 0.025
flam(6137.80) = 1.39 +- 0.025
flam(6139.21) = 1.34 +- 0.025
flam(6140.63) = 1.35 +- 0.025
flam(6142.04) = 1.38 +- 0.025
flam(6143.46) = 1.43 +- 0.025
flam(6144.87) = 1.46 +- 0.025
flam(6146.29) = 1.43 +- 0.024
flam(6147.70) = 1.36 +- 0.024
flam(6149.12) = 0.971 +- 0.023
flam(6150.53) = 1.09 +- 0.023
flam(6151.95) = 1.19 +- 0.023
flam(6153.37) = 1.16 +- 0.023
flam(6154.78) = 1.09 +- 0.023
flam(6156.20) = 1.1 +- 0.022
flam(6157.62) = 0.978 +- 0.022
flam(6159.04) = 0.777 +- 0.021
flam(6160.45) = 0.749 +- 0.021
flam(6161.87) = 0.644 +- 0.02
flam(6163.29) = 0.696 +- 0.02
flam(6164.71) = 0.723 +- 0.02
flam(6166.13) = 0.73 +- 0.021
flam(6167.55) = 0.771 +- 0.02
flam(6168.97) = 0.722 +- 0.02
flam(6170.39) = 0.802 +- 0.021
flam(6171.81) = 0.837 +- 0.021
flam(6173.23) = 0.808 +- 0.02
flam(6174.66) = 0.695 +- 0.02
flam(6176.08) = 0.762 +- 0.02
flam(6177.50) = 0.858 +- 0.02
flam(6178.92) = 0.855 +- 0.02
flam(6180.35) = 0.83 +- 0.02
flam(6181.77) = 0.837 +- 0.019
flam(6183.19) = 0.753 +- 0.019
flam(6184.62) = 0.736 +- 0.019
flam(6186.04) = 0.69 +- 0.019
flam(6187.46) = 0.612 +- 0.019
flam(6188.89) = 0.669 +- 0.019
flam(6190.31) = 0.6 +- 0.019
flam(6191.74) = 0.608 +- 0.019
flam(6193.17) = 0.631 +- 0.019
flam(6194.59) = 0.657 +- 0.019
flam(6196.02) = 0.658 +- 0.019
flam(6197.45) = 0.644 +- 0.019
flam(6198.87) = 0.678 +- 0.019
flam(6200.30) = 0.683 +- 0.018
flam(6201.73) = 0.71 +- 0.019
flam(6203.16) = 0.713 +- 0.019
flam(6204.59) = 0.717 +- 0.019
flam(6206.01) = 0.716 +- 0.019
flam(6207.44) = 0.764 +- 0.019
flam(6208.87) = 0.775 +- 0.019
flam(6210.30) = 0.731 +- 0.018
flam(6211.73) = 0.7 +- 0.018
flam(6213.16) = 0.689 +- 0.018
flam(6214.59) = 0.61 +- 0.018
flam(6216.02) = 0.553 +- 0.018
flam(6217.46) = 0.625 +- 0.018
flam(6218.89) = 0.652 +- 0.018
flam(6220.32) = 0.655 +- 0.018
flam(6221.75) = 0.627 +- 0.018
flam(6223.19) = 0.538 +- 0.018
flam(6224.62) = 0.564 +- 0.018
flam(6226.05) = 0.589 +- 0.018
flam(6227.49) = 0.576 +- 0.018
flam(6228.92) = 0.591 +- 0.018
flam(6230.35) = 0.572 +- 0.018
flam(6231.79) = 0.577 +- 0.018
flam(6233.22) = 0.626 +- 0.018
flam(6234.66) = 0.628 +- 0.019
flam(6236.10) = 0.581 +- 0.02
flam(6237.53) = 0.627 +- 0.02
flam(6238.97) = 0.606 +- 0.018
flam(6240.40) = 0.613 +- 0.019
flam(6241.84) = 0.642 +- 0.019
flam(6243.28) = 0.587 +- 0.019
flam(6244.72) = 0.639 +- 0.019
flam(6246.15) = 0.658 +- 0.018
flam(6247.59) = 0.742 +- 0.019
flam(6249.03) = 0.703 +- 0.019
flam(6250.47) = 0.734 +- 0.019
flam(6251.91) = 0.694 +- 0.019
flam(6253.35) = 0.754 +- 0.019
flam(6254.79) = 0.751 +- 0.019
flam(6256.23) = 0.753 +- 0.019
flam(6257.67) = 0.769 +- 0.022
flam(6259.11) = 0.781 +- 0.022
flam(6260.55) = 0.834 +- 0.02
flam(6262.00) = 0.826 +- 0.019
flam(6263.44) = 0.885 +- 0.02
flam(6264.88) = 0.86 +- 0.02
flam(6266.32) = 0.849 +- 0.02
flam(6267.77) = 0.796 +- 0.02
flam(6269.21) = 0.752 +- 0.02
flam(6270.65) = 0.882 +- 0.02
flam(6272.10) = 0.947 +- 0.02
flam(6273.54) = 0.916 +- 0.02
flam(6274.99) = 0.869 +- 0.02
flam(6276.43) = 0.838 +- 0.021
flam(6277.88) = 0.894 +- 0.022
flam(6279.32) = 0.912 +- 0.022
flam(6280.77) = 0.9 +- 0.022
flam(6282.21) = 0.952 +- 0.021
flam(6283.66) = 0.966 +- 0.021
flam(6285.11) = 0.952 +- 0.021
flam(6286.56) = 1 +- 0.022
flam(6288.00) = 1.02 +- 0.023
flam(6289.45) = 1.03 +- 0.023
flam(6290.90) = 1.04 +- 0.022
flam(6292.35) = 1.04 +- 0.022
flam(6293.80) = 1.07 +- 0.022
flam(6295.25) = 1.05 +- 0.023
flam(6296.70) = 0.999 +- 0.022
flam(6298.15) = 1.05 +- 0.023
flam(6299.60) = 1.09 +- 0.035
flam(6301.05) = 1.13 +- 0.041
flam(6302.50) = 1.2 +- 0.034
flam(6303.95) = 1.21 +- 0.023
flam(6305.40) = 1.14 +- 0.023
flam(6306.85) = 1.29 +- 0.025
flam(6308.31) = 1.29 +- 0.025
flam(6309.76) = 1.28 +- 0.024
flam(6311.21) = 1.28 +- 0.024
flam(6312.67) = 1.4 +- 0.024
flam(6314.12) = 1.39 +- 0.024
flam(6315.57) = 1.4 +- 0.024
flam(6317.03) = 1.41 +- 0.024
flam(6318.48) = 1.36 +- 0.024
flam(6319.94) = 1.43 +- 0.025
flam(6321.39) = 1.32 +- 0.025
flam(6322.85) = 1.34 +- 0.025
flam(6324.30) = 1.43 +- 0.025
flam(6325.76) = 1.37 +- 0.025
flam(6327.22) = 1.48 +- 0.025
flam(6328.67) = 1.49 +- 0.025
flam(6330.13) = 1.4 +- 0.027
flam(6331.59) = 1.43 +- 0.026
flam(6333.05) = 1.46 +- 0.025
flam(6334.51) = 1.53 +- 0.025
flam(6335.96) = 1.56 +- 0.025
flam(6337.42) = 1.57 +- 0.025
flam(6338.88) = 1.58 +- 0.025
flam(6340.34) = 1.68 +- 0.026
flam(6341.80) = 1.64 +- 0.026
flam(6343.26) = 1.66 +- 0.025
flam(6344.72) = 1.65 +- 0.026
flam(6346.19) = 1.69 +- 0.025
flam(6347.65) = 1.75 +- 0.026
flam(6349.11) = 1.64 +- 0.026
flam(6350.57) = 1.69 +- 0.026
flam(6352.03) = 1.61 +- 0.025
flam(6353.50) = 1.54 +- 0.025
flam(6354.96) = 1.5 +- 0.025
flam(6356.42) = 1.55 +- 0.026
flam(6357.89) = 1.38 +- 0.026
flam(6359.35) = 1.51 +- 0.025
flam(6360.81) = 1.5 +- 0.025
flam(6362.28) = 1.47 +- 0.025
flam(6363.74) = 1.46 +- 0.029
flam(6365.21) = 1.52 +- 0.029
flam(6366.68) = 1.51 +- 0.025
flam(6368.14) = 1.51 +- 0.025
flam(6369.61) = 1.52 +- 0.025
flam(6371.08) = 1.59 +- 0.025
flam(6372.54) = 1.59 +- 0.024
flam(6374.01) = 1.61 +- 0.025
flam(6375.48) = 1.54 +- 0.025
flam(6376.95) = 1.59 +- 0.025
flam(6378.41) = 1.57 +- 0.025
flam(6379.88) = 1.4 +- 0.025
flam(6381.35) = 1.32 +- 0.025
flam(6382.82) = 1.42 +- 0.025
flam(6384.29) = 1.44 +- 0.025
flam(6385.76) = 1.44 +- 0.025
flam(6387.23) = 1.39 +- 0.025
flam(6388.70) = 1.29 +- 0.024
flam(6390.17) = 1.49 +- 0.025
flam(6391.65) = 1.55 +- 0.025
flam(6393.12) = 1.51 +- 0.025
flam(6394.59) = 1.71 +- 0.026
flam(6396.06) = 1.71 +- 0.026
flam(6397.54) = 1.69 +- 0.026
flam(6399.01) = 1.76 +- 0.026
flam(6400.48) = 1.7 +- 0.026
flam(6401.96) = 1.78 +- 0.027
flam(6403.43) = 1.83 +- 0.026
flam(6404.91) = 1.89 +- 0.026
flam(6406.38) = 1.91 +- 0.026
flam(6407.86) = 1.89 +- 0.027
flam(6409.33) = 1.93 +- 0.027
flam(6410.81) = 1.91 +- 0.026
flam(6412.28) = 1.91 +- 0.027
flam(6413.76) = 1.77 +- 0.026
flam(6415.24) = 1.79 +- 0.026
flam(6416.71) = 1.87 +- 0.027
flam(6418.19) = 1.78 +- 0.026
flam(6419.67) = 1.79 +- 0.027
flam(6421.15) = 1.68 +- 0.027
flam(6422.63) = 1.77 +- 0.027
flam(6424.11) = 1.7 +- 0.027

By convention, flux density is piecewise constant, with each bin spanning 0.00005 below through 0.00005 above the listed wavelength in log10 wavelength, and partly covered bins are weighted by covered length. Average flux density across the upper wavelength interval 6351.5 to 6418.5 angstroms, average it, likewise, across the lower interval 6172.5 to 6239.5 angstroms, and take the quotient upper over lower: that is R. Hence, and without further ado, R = 2.4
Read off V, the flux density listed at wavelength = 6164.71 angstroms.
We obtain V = 0.723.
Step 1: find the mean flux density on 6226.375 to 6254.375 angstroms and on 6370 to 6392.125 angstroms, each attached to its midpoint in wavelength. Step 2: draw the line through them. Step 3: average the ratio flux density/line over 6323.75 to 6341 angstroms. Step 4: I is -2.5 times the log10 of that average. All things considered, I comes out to -0.25 mag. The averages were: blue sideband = 0.64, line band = 1.5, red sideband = 1.48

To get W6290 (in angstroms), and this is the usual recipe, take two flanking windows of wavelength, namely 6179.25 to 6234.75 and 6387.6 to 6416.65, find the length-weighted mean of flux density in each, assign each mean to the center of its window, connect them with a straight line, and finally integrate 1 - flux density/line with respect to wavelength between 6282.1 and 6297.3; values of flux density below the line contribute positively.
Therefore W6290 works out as 1.4 angstroms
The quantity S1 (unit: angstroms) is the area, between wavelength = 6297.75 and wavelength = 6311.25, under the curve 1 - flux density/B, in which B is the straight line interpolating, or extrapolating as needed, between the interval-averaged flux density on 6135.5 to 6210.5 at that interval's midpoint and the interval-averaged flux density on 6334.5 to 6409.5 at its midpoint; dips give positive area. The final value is 1.6 angstroms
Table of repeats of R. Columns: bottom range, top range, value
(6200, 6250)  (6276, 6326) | 1.79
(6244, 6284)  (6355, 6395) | 1.83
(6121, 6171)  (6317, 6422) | 1.40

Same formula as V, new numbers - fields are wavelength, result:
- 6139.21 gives 1.34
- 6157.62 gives 0.978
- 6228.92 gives 0.591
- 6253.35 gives 0.754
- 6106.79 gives 1.39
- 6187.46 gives 0.612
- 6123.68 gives 1.28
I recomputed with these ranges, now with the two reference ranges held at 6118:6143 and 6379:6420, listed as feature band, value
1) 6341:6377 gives 0.03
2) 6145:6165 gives 0.31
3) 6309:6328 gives 0.14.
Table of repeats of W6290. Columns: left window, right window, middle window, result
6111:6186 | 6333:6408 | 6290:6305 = 3.5 angstroms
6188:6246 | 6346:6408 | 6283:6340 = -3.4 angstroms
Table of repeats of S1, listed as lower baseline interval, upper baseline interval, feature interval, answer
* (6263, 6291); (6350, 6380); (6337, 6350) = -2.6 angstroms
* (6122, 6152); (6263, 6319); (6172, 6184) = 4.3 angstroms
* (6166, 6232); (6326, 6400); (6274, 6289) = 2.5 angstroms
